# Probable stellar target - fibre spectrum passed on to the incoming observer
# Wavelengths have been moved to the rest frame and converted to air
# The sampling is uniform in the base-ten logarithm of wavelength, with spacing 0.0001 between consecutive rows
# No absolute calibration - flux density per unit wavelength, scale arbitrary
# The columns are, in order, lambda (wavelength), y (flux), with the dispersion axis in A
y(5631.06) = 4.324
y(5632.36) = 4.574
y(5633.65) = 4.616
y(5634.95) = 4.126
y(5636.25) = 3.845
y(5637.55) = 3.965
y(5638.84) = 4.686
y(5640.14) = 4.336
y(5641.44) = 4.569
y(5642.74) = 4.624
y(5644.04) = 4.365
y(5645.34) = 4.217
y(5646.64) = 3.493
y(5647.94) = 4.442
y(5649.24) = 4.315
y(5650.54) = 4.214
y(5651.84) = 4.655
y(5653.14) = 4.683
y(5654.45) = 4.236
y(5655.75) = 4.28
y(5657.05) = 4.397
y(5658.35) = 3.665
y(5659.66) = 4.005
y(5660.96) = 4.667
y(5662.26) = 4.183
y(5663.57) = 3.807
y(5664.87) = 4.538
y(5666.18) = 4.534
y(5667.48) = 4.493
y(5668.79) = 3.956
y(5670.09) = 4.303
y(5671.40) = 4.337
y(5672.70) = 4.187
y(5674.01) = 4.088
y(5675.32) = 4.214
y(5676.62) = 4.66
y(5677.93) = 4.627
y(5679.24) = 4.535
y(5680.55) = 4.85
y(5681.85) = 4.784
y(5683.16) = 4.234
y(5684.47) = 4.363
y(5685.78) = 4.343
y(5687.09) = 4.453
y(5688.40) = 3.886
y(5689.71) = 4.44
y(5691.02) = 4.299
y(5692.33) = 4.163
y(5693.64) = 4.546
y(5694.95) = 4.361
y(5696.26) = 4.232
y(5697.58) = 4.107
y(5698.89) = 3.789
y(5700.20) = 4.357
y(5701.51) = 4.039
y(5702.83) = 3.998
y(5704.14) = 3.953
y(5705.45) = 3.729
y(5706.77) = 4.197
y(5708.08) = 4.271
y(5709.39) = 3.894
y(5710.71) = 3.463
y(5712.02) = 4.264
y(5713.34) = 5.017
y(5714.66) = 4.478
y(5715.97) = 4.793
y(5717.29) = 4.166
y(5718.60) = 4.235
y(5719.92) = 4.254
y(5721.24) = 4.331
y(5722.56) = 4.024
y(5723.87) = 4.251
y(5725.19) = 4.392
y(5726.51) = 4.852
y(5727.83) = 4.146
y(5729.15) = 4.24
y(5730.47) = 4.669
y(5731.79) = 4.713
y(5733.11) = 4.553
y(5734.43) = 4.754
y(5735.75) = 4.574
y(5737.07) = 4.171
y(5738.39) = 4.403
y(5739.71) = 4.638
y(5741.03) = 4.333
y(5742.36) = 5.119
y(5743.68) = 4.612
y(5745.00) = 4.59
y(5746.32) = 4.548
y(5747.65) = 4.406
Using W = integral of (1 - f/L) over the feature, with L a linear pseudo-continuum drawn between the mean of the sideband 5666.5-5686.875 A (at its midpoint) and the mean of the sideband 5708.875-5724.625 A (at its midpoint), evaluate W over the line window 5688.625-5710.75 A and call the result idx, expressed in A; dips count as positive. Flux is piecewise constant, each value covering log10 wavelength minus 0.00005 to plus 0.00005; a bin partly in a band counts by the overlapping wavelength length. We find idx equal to 1.0 A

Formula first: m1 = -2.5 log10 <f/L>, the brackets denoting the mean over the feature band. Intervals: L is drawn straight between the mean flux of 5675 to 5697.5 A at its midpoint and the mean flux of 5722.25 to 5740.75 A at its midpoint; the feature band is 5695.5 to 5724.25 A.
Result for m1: 0.07 mag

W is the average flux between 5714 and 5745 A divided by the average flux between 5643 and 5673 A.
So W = 1.05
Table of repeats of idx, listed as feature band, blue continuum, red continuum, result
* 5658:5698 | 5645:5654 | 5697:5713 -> -1.7 A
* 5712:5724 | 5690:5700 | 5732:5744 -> 0.1 A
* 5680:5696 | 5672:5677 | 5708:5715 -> -0.5 A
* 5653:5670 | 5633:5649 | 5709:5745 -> 0.2 A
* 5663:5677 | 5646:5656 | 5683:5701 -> 0.0 A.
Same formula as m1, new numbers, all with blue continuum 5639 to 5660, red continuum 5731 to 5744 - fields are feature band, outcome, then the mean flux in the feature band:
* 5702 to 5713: 0.124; 4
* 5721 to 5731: 0.046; 4.36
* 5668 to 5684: -0.004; 4.4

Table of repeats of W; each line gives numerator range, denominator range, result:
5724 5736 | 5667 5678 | 1.05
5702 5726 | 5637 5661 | 0.98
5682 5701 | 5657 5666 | 1.02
